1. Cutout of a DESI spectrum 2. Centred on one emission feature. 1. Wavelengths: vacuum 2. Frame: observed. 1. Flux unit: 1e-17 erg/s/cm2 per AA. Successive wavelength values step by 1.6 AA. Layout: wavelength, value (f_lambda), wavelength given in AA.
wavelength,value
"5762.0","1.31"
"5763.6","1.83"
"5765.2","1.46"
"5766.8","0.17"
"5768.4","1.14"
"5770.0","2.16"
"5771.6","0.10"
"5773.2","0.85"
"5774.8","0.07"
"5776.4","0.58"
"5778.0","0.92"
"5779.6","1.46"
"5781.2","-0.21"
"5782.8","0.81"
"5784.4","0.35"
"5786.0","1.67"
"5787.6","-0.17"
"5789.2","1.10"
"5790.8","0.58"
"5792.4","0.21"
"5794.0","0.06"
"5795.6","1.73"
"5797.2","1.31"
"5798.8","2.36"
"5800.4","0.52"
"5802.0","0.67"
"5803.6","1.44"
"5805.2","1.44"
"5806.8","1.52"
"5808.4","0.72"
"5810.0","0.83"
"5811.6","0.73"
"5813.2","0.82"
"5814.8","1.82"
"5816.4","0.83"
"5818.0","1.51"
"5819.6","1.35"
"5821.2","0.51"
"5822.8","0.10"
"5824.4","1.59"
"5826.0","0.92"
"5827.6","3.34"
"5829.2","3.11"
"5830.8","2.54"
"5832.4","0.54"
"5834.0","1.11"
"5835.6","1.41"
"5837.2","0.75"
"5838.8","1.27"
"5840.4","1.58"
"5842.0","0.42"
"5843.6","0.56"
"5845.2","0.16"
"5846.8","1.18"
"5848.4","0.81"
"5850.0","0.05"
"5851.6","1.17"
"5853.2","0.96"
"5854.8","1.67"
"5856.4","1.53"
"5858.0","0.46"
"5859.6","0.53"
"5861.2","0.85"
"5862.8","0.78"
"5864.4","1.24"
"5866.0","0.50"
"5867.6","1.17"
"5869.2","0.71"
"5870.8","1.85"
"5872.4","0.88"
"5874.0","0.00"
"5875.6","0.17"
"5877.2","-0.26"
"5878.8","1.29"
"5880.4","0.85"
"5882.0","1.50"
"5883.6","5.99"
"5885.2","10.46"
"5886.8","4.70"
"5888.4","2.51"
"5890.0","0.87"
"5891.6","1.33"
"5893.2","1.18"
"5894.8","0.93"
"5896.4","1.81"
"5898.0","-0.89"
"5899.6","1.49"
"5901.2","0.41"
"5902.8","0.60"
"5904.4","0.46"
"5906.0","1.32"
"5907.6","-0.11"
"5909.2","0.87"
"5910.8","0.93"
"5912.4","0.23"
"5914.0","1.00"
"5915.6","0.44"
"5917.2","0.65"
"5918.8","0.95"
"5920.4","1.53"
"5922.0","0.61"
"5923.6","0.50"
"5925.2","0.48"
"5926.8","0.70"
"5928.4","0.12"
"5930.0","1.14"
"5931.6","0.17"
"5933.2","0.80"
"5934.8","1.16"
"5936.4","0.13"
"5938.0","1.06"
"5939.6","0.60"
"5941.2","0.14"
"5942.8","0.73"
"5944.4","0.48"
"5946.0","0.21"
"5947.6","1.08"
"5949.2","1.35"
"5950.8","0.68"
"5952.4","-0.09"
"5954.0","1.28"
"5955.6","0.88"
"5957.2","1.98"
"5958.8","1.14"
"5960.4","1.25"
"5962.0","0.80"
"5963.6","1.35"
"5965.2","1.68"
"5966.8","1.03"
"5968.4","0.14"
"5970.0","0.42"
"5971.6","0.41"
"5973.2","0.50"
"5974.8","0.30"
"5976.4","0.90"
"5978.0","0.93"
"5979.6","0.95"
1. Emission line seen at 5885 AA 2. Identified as [O III] 5007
